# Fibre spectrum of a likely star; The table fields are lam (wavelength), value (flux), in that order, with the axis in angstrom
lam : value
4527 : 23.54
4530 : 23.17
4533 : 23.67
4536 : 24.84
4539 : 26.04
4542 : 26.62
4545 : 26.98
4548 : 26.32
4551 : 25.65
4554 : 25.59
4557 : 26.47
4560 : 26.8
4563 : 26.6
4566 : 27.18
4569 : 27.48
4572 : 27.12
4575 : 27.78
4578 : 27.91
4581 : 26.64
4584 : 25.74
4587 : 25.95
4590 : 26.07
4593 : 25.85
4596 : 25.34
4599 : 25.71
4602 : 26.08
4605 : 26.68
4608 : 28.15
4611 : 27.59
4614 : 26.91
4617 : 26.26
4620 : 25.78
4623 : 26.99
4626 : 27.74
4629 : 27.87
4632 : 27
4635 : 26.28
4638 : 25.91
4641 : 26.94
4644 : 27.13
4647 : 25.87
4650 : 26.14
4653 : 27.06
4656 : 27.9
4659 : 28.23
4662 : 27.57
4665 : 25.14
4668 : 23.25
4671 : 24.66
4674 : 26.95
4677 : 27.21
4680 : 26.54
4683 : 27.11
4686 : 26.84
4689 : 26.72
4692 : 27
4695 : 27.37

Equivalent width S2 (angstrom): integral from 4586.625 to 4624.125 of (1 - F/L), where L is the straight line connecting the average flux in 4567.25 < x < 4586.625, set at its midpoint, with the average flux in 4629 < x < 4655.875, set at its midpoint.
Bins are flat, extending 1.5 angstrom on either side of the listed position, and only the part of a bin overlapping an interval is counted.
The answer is 0.7 angstrom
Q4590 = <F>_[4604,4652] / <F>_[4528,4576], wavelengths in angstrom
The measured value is 1.0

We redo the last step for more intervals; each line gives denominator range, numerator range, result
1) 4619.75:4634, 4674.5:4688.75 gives 0.99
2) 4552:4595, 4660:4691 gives 0.99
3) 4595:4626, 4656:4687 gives 0.99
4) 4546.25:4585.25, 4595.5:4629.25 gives 1.00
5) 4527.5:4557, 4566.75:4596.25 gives 1.05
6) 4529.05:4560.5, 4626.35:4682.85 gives 1.04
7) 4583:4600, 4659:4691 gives 1.02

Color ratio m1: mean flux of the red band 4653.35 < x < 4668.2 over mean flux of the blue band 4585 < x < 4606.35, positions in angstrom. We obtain 1.03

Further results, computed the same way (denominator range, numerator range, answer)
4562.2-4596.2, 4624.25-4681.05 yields 1.00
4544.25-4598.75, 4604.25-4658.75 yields 1.02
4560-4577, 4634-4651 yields 0.97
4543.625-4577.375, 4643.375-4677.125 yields 0.99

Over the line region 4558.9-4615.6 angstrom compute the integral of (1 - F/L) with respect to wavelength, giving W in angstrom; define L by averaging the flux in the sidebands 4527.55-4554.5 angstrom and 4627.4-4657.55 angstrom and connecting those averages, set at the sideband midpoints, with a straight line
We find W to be -1.51 angstrom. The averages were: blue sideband 25.4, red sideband 26.8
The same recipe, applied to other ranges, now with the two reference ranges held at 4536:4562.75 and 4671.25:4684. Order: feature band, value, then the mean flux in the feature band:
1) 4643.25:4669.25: 0.15 angstrom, 26.5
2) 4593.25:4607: 0.21 angstrom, 26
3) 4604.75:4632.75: -0.65 angstrom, 27.1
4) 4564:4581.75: -0.70 angstrom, 27.4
